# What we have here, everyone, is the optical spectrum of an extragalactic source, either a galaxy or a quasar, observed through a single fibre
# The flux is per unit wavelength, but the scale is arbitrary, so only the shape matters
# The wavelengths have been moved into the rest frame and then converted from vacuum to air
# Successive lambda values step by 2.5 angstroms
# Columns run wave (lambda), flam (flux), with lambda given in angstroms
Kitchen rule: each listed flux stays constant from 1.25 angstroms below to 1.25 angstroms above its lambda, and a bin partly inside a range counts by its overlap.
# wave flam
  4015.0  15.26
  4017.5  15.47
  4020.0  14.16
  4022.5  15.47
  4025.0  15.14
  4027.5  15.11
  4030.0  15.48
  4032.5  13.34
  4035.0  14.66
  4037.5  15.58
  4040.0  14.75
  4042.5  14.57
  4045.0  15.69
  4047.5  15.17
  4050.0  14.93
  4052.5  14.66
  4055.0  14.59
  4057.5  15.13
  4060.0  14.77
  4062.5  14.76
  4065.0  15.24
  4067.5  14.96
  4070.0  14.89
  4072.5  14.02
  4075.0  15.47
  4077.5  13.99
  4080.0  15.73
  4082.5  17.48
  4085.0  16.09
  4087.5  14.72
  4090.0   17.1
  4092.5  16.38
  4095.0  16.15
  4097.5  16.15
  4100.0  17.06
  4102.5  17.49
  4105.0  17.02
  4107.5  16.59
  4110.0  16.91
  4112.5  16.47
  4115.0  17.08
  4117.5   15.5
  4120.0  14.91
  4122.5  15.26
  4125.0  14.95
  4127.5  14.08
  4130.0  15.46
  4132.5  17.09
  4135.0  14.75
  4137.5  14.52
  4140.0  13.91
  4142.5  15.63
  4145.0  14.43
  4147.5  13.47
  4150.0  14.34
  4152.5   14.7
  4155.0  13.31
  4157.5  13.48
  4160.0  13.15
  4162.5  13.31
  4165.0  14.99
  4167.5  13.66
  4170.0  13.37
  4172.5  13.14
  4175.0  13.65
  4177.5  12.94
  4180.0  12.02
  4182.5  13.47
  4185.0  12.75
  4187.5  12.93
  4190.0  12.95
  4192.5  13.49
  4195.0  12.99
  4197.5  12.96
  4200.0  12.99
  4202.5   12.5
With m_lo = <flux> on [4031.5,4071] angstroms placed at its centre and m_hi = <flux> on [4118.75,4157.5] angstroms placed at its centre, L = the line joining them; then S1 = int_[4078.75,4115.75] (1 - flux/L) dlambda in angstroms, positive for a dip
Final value -4.5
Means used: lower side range 14.9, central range 16.6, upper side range 14.7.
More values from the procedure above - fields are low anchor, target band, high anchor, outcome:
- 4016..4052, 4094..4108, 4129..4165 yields -2.0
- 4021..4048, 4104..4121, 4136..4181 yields -2.5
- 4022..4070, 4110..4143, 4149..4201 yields -3.4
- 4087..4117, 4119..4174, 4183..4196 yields 1.7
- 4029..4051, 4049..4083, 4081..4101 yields 1.4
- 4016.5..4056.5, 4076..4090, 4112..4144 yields -0.6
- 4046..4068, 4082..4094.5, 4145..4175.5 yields -1.5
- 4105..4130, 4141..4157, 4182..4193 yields 0.3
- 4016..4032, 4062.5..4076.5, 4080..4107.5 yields 1.0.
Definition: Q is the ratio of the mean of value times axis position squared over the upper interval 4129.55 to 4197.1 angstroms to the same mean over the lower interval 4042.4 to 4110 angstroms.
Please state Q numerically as 0.9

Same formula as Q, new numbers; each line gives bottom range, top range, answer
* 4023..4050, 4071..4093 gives 1.07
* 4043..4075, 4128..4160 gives 1.01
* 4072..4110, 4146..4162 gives 0.88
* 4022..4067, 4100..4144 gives 1.10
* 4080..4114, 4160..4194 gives 0.83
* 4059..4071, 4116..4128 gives 1.04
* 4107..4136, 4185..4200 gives 0.86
